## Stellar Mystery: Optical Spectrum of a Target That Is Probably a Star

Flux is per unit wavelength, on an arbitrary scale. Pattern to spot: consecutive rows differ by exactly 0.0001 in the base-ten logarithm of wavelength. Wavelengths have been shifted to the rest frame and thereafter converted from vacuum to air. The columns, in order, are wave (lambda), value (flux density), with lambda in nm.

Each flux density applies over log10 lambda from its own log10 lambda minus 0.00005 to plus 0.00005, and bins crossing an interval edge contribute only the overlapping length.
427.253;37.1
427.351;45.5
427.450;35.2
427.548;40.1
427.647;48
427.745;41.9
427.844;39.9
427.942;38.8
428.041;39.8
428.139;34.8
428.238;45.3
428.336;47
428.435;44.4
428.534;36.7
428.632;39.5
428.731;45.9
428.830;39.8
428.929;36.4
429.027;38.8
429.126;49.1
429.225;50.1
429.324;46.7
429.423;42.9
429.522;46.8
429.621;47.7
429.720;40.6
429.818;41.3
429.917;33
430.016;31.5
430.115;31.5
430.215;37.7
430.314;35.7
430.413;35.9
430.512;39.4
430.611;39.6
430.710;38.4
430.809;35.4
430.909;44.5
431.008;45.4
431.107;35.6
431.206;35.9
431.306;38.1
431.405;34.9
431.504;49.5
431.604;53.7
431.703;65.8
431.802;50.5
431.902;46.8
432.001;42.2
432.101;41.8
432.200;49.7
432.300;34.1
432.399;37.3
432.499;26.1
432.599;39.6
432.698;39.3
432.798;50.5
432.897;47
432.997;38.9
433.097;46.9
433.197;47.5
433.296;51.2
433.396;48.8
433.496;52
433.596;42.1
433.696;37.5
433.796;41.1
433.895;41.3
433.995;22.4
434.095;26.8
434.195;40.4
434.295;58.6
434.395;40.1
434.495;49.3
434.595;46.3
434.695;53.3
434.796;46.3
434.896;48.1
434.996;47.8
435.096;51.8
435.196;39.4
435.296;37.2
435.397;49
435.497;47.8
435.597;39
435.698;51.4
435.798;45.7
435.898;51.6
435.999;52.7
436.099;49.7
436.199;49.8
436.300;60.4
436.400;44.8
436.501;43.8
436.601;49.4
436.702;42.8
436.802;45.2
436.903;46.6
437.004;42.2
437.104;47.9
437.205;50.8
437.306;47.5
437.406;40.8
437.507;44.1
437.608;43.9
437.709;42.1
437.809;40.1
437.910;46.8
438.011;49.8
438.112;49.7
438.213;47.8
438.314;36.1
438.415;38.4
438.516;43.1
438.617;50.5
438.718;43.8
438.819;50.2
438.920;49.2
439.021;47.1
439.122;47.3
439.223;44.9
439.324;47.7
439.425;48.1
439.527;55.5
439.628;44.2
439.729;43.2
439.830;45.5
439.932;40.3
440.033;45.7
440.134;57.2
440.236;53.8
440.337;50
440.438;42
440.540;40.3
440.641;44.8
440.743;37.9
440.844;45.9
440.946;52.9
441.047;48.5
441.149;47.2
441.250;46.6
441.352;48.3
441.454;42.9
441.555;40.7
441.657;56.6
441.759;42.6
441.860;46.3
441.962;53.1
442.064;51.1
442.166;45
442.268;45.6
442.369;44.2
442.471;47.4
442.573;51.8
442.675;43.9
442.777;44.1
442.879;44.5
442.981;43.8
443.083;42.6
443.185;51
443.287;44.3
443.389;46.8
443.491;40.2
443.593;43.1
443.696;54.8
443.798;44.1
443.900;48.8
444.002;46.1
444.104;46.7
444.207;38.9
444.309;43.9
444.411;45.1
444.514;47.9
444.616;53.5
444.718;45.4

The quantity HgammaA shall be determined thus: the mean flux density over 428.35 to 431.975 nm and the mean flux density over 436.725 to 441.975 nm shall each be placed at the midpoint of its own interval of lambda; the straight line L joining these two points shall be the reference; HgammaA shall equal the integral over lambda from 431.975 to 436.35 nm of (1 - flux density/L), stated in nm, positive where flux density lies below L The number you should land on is -0.08 nm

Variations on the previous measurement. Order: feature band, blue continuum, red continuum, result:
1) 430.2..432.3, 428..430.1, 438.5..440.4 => 0.02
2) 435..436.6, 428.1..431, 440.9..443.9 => -0.15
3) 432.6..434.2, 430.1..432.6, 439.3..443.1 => 0.01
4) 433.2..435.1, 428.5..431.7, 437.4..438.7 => -0.08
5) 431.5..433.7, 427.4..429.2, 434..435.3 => -0.09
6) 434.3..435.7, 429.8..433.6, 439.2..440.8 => -0.09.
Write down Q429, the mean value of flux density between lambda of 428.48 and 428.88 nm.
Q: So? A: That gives 40.5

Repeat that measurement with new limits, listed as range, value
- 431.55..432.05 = 51.8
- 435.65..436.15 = 50.3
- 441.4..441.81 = 45.8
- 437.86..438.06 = 48.3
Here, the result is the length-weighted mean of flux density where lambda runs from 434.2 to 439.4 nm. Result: 46.6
